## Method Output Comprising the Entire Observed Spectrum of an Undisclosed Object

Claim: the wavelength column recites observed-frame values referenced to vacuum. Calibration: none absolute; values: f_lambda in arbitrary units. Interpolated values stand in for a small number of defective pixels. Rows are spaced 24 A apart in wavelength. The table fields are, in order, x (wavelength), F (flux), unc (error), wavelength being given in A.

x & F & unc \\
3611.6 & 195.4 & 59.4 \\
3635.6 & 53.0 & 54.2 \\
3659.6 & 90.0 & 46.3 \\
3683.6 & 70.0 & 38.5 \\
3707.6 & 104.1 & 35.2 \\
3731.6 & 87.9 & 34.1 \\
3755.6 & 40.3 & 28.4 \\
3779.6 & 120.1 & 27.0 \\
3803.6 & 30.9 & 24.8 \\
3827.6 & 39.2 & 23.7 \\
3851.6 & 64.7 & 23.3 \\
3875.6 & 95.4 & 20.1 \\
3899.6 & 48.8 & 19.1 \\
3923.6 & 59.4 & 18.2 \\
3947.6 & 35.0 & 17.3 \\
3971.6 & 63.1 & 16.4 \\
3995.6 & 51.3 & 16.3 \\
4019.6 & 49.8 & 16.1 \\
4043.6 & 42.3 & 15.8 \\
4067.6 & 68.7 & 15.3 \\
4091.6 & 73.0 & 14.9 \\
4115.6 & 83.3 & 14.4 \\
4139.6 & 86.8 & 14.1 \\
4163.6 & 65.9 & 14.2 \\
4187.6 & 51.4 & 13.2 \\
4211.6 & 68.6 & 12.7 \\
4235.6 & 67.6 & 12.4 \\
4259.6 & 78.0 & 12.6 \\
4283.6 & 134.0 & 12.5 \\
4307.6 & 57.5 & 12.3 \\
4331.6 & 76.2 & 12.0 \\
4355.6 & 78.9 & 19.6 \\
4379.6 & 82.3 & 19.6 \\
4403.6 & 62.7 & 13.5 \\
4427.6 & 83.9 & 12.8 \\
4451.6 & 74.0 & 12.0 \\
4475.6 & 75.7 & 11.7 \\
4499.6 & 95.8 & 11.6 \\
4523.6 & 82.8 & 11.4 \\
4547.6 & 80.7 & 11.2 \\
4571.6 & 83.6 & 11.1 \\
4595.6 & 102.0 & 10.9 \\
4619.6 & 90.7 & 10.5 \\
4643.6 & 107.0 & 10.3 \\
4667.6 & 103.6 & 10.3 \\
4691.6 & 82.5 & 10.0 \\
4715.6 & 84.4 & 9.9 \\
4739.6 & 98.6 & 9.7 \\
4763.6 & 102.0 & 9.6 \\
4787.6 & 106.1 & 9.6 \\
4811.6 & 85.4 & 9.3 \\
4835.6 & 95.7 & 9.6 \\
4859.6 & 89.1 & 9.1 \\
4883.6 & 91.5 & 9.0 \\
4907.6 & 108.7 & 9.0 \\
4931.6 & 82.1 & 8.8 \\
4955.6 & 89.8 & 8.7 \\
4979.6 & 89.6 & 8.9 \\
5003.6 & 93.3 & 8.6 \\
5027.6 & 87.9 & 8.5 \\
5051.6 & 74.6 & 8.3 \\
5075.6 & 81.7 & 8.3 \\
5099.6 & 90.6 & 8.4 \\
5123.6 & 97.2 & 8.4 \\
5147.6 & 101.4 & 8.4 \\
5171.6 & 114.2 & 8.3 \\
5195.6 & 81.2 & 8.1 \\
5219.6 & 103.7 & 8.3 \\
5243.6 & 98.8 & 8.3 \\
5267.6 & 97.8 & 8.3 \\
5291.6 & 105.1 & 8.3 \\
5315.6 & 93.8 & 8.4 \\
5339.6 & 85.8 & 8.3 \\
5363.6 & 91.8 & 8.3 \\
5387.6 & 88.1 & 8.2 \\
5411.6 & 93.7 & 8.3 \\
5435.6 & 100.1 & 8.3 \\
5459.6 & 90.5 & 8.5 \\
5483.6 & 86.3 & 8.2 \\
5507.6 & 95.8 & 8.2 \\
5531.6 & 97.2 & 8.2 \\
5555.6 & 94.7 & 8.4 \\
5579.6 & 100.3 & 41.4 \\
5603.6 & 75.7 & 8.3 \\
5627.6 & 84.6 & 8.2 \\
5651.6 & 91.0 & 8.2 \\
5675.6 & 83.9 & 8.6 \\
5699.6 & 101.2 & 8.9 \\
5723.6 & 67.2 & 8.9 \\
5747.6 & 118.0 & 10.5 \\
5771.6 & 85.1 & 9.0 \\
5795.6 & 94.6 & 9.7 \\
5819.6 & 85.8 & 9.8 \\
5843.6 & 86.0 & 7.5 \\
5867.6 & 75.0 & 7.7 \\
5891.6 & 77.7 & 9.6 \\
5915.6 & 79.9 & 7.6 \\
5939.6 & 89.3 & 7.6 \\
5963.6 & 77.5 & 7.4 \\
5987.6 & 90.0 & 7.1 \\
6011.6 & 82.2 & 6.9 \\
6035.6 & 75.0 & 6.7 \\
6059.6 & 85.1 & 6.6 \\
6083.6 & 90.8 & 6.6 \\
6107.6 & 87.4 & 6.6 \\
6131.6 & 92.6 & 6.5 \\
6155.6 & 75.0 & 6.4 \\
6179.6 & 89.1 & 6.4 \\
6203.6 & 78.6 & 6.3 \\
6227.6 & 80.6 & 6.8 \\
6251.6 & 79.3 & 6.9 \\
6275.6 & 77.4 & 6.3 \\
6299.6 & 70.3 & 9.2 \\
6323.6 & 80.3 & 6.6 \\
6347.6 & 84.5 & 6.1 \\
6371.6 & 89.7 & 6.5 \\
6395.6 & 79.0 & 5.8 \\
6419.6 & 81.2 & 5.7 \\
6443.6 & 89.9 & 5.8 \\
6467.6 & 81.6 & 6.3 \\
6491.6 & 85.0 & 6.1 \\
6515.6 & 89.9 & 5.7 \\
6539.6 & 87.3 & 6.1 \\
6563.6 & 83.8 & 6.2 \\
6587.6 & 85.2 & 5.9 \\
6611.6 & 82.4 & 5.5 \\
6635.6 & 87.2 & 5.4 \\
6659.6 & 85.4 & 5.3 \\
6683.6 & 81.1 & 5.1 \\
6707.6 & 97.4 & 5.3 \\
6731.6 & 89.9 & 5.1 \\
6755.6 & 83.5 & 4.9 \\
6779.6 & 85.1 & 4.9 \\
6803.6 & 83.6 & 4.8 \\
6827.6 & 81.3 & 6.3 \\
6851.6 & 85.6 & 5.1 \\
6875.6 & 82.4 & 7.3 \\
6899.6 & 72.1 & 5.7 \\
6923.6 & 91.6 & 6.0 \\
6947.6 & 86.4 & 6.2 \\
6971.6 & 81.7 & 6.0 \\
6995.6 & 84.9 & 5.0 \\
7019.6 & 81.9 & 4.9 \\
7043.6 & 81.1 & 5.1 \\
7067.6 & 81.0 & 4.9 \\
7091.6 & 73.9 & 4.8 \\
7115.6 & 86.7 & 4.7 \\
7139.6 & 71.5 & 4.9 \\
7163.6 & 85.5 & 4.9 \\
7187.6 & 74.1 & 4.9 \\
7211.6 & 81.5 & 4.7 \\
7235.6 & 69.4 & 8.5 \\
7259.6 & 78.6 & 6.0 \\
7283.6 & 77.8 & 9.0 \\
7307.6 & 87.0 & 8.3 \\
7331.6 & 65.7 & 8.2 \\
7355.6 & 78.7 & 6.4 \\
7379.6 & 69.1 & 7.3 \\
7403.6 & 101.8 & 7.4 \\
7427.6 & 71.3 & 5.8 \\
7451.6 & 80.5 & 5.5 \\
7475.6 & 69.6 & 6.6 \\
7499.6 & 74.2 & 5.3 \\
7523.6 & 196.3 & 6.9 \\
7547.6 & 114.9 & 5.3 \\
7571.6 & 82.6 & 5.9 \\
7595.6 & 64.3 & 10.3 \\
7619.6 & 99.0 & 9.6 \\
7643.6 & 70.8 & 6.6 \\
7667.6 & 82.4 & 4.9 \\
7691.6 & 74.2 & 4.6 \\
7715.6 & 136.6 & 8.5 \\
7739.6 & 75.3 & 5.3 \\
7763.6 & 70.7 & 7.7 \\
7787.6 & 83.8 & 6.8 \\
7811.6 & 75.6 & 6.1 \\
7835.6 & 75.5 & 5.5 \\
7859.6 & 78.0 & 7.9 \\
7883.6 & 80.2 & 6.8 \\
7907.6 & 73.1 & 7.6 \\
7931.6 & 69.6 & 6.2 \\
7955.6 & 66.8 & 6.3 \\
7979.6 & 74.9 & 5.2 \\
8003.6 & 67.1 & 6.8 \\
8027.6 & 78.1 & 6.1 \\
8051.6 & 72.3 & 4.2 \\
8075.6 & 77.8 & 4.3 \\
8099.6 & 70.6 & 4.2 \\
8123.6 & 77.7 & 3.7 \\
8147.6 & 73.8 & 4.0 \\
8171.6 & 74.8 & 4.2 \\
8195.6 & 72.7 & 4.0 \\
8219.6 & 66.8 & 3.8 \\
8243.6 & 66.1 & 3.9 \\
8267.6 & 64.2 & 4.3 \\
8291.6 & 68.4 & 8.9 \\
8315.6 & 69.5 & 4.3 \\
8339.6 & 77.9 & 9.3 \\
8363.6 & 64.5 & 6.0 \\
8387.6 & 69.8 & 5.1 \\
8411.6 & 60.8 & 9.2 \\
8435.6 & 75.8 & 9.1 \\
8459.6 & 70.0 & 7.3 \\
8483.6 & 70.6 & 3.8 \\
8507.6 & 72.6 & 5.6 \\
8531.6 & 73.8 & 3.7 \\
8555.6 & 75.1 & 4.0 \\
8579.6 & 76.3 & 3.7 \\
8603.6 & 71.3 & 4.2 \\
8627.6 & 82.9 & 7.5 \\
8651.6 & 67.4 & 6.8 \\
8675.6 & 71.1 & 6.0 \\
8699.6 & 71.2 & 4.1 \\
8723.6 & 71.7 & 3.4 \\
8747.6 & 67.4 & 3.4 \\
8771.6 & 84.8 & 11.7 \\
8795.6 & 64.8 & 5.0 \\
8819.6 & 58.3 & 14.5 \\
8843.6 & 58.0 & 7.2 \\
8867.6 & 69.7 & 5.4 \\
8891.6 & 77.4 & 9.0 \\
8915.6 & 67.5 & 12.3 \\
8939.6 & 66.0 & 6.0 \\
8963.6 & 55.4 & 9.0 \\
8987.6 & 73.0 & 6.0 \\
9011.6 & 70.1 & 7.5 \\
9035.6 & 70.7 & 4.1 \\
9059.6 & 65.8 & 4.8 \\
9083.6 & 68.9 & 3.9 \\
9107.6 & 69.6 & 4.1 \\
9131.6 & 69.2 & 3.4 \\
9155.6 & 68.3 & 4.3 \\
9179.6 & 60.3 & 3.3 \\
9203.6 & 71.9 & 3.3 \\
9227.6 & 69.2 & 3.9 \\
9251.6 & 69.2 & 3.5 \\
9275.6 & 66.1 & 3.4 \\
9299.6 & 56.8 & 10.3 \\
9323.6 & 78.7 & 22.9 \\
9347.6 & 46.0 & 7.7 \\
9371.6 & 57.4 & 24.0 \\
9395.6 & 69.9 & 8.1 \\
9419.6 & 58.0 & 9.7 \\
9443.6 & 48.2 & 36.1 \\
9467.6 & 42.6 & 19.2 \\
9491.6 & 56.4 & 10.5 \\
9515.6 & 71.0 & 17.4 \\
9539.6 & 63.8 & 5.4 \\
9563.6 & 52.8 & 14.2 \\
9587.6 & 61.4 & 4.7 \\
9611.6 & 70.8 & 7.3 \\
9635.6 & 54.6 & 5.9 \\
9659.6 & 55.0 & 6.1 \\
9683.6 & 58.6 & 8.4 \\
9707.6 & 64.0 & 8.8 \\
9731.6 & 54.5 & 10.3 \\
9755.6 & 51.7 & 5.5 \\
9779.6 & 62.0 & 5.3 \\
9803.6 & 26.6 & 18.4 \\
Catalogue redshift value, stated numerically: 0.147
